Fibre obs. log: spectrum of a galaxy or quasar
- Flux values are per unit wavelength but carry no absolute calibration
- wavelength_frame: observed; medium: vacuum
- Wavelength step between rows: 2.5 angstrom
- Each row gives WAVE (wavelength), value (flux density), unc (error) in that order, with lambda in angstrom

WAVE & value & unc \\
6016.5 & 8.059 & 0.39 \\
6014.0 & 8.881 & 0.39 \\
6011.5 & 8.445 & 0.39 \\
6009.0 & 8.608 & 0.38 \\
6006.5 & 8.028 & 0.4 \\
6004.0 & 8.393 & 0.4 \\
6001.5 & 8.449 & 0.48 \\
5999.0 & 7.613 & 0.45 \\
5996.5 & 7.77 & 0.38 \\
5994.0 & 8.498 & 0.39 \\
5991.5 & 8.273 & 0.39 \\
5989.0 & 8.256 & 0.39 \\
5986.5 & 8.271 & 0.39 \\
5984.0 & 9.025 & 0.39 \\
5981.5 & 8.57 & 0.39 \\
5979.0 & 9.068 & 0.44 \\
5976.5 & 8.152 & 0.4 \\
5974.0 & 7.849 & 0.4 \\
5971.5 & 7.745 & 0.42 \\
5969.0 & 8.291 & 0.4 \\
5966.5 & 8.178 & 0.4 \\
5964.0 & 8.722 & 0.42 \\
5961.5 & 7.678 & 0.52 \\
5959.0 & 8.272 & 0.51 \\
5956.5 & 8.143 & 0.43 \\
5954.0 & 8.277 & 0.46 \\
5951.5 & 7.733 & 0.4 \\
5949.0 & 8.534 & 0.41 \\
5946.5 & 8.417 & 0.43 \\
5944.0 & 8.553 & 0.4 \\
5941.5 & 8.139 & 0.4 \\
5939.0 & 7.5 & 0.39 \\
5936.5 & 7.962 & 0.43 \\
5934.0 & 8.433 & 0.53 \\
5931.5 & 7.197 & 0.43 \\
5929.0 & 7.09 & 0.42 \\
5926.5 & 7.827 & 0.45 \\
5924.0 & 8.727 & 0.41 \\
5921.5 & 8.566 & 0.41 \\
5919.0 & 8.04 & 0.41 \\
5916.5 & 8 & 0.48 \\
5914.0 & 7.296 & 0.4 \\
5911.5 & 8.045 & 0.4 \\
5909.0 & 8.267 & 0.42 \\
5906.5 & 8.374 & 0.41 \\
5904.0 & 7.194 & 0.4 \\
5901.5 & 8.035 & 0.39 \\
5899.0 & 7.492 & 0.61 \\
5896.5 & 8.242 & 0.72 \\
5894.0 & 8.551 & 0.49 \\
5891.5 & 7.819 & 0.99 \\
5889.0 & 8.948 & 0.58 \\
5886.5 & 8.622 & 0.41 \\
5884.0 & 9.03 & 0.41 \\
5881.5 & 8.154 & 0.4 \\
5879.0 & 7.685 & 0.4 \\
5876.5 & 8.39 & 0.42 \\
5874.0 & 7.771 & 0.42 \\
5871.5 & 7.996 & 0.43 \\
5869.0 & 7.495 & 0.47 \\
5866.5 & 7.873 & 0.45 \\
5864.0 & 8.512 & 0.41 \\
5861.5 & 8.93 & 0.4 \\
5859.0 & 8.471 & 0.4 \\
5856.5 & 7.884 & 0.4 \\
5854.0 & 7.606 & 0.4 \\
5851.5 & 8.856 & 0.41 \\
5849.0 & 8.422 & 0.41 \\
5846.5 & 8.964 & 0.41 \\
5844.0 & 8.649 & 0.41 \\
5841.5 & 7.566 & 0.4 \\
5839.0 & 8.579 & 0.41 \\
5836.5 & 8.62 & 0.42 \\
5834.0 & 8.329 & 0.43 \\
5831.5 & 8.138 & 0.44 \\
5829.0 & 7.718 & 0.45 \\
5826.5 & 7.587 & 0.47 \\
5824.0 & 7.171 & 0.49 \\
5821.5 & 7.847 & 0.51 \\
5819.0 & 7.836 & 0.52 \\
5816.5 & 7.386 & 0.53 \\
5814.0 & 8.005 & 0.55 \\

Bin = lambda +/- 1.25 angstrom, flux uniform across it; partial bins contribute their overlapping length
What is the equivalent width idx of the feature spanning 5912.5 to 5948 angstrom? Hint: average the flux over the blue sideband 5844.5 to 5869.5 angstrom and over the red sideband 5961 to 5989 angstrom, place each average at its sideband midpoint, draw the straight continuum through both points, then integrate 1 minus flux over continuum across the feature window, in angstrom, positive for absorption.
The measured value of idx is 1.5 angstrom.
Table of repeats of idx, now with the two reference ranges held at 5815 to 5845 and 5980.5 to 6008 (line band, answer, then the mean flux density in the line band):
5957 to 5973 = 0.2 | 8.14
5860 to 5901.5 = -0.8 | 8.22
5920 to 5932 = 0.3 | 7.93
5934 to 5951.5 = 0.0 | 8.17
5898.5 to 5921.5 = 0.6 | 7.91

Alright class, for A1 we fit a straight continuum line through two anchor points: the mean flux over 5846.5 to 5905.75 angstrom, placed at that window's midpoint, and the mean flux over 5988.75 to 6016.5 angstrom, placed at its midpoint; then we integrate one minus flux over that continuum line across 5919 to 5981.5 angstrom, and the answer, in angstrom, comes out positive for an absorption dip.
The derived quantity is 0.8 angstrom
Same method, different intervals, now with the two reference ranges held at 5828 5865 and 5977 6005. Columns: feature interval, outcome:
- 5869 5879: 0.5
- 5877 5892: -0.1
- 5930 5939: 0.6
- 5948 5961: 0.3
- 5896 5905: 0.7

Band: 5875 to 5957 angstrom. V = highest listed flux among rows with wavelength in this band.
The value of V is 9.03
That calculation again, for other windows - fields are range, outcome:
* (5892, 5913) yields 8.551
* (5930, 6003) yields 9.068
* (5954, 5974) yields 8.722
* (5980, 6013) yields 9.025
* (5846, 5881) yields 8.964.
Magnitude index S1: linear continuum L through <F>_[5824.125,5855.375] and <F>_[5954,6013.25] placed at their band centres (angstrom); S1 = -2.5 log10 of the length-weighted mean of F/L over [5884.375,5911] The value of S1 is 0.01 mag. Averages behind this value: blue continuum 8.21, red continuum 8.28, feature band 8.18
